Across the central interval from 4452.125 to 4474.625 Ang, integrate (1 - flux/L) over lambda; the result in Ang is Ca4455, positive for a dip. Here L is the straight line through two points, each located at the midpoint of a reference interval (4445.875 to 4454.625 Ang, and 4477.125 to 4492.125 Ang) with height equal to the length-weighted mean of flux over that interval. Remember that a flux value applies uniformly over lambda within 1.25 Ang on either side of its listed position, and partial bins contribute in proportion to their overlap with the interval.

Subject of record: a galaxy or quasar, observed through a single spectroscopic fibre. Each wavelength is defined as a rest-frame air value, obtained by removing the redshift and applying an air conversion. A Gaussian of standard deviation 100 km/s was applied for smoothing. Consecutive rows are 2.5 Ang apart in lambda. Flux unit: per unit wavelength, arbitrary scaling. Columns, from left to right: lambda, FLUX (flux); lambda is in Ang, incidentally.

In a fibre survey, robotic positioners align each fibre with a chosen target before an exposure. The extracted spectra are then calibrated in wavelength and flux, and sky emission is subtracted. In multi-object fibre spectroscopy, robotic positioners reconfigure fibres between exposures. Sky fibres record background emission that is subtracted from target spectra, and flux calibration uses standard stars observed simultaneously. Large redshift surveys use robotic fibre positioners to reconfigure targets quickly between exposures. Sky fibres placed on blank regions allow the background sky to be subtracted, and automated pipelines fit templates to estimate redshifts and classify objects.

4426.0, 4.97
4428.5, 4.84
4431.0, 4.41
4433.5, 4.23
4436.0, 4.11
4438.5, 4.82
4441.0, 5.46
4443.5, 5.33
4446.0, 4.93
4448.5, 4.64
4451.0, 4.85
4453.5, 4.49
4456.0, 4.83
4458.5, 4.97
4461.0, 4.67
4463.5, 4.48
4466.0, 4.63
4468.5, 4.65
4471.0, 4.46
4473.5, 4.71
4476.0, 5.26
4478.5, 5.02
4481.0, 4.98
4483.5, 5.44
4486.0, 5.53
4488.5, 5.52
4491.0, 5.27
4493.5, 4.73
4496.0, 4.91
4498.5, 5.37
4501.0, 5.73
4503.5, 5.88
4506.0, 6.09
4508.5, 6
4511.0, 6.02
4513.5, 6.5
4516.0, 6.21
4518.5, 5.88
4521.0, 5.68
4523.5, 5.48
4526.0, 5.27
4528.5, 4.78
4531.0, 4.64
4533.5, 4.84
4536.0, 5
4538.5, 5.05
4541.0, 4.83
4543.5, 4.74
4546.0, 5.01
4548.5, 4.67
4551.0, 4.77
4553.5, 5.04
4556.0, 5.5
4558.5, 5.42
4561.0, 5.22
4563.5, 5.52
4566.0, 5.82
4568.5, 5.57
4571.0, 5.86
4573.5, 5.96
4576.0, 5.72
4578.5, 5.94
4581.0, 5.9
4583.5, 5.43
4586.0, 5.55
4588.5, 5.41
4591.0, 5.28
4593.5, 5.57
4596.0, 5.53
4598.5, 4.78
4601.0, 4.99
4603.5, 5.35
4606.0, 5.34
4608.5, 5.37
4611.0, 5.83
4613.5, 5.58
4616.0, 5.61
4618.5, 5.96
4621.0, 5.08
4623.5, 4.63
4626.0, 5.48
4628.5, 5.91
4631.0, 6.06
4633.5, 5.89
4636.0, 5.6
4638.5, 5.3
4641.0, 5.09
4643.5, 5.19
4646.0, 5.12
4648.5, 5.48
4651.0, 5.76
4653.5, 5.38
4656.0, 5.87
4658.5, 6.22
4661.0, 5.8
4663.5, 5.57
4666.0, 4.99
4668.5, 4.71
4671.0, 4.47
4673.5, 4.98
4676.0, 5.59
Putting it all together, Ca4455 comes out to 1.2 Ang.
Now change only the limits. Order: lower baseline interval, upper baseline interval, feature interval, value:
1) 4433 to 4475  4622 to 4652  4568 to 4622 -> -2.5 Ang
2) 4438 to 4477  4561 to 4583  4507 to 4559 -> 1.1 Ang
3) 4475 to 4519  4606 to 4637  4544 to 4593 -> 1.1 Ang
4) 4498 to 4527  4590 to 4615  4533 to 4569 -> 3.3 Ang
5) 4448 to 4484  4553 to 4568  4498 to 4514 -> -2.7 Ang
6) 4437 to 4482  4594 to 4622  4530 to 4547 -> 0.9 Ang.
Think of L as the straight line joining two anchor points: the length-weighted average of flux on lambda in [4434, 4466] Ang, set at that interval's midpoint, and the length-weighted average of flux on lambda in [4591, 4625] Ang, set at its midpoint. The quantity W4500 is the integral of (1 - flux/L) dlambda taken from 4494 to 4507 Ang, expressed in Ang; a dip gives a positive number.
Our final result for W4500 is -1.5 Ang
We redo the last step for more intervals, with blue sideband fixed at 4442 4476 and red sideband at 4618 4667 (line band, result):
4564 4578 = -1.5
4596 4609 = 0.4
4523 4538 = 0.2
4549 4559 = 0.1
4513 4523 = -2.0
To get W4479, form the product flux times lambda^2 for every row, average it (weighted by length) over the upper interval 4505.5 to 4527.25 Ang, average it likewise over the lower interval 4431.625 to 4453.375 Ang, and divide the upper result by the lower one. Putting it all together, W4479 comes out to 1.3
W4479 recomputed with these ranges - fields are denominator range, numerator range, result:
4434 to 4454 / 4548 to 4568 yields 1.15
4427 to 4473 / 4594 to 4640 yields 1.25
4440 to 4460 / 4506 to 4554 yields 1.12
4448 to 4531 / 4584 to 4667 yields 1.11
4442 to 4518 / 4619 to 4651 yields 1.11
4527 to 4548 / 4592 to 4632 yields 1.16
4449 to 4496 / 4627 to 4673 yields 1.20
